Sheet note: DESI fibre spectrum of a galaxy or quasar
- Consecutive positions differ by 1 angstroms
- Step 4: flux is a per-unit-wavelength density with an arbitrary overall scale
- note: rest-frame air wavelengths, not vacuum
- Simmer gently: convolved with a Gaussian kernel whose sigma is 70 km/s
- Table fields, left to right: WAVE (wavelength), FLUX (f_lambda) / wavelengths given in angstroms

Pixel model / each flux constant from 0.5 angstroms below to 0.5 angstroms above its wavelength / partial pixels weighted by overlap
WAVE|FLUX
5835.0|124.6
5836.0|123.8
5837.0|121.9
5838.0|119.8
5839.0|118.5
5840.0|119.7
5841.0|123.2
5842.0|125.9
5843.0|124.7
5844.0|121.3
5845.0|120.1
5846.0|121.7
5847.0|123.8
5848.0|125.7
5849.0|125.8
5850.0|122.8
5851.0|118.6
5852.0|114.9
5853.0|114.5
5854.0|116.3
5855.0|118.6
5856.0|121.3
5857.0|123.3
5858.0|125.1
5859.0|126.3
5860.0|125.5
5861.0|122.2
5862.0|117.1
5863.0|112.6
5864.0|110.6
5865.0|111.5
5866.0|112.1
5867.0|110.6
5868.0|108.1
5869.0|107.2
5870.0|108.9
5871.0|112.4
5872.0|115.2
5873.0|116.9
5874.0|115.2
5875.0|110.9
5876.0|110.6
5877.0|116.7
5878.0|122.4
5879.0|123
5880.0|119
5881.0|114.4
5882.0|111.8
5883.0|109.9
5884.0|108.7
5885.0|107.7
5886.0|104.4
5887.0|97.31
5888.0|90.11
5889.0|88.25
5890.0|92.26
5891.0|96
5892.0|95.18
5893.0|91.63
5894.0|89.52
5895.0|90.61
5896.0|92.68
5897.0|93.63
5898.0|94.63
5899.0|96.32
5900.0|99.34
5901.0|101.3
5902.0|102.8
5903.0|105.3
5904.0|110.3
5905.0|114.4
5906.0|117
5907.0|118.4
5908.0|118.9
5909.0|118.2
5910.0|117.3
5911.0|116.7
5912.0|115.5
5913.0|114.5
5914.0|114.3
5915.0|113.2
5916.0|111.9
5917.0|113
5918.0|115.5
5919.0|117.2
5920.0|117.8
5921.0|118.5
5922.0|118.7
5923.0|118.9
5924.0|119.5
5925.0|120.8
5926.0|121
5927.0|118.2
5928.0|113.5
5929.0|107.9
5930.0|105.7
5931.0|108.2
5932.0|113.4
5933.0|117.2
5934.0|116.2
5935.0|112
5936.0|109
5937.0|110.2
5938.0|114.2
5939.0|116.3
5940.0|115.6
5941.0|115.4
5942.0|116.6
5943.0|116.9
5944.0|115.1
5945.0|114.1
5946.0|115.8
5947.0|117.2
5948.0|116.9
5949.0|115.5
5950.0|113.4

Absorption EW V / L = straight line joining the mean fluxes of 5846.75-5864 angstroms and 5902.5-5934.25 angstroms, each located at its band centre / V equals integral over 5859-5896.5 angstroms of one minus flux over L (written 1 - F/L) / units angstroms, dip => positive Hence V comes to 3.36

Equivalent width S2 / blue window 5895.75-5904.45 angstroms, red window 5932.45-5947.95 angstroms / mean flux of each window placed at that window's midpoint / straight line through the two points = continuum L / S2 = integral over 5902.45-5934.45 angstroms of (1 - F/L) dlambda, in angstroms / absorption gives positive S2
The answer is -2.6 angstroms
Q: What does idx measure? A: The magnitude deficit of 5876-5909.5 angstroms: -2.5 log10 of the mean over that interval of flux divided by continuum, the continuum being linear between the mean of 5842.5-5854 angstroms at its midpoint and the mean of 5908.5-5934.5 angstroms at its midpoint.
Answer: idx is 0.13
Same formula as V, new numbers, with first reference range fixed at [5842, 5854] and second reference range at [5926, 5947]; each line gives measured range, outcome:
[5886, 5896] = 2.1 angstroms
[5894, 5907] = 1.7 angstroms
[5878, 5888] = 0.7 angstroms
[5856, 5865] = 0.0 angstroms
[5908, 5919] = 0.0 angstroms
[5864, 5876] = 0.8 angstroms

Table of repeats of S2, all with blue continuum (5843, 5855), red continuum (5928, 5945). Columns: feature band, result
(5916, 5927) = -0.3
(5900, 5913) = 0.4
